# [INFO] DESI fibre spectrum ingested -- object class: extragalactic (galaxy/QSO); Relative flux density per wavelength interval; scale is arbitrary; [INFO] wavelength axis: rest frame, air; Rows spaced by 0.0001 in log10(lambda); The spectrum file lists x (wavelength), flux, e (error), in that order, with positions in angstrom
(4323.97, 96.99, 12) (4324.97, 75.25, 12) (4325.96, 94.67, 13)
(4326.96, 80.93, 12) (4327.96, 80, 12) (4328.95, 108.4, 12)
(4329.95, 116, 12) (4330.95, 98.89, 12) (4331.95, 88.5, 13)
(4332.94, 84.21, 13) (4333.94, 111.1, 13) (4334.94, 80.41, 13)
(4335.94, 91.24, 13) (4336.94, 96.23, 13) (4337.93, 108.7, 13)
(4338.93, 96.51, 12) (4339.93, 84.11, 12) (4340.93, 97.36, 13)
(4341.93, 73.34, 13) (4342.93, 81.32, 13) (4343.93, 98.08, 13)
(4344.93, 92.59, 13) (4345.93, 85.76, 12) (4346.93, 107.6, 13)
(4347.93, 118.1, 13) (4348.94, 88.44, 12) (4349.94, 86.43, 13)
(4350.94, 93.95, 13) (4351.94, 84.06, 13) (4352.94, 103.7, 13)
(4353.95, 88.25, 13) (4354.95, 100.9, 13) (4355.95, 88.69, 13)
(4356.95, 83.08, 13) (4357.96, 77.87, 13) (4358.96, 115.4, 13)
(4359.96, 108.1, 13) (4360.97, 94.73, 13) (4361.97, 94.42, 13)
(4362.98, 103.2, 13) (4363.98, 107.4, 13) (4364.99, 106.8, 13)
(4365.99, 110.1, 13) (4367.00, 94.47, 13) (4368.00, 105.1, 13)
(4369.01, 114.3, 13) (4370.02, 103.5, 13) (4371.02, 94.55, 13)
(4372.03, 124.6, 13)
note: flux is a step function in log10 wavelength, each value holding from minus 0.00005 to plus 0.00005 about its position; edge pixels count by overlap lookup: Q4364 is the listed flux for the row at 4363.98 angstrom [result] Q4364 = 107.4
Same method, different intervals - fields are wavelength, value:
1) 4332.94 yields 84.21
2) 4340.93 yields 97.36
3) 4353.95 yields 88.25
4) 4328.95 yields 108.4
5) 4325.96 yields 94.67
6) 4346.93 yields 107.6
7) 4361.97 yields 94.42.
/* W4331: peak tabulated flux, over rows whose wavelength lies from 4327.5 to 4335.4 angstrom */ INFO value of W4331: 116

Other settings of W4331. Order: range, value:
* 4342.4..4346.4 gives 98.08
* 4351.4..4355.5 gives 103.7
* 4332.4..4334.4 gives 111.1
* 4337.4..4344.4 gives 108.7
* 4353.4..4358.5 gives 100.9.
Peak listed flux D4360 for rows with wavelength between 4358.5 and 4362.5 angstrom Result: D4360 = 115.4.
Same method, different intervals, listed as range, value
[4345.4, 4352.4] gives 118.1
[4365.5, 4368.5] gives 110.1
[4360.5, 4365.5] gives 107.4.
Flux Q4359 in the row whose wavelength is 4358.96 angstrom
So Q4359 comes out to 115.4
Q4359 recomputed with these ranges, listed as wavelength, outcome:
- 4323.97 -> 96.99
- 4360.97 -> 94.73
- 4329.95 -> 116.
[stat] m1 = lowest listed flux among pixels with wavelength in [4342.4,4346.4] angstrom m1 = 81.32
